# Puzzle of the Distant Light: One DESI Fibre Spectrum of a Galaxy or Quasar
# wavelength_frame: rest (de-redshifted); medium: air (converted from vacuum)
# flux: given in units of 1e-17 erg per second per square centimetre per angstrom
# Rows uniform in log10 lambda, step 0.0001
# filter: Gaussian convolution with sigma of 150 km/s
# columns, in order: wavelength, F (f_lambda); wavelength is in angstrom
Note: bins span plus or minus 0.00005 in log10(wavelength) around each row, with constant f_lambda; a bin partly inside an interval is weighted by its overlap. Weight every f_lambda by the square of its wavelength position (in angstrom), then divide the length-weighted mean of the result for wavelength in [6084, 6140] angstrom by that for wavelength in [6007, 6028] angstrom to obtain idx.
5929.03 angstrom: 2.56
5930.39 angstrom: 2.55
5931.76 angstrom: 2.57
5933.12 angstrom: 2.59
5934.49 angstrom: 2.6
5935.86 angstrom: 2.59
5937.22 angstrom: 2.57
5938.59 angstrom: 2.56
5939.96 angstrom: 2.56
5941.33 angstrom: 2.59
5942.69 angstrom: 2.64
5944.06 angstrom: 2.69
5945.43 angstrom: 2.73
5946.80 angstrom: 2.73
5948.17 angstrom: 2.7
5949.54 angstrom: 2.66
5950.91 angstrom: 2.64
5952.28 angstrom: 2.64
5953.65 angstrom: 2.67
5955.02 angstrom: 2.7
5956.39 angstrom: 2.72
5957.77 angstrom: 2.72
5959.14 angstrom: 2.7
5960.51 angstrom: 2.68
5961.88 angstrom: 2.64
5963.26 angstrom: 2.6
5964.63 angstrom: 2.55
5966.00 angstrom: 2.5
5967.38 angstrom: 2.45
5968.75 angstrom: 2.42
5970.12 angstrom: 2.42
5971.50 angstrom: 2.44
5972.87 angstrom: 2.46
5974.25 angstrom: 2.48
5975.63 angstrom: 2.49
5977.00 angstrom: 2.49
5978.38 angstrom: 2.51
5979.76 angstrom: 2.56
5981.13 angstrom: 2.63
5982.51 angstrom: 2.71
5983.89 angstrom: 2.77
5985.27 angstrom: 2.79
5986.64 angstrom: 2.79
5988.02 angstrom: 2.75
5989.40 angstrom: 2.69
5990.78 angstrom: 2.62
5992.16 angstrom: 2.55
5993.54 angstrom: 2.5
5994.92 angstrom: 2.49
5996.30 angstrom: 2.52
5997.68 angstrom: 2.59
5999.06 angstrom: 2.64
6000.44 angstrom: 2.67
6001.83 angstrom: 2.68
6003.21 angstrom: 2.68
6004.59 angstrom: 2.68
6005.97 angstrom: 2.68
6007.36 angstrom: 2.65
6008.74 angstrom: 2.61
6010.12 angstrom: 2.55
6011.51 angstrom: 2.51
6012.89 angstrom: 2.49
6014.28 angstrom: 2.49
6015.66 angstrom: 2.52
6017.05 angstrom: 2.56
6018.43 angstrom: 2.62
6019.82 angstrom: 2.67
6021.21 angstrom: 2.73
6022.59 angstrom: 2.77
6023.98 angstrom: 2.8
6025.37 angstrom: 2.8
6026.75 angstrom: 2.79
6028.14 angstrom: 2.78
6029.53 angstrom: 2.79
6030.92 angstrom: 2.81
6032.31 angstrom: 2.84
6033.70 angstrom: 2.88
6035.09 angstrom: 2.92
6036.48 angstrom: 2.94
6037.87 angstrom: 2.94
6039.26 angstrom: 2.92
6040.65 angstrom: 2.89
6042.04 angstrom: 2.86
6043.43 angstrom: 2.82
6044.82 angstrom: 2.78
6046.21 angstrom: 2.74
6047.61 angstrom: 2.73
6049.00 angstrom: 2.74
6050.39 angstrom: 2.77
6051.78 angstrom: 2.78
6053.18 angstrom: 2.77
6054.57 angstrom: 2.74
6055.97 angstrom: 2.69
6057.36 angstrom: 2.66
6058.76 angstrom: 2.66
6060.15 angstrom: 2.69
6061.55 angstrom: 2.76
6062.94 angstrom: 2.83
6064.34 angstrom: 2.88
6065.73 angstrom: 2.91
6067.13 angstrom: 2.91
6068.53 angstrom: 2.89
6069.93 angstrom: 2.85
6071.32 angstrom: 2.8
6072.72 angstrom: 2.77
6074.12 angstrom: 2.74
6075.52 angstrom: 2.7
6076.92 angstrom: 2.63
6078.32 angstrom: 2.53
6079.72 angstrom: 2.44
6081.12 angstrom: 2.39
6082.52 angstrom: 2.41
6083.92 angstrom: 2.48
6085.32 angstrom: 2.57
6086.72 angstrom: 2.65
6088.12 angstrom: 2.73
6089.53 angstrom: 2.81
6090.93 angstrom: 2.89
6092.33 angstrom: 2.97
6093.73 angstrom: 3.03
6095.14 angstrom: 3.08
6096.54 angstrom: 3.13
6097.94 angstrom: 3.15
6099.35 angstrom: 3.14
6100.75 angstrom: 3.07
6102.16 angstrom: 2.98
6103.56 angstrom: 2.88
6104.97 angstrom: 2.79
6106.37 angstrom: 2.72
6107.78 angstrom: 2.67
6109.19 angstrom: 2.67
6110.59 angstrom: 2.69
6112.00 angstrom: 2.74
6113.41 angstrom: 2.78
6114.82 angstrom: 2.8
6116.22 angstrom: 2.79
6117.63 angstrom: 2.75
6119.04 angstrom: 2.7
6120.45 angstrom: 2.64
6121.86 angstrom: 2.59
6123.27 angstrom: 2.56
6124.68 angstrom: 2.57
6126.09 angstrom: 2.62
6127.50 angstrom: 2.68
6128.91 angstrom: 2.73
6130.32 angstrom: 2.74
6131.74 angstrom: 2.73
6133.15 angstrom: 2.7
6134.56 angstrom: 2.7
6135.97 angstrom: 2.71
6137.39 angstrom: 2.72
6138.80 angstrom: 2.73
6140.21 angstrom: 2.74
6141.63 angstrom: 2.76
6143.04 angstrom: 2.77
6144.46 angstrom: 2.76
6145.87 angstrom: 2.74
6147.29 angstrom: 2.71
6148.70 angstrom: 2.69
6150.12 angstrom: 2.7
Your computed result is 1.09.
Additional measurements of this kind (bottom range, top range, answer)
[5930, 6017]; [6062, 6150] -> 1.11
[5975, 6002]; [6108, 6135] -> 1.07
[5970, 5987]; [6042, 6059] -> 1.09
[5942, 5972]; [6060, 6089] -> 1.07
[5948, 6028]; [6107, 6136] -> 1.07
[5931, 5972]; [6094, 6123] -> 1.14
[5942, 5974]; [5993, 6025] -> 1.02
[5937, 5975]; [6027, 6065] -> 1.11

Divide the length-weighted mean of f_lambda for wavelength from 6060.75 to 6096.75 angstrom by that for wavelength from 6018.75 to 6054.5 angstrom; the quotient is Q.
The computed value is 1.0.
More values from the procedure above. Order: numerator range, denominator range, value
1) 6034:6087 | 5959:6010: 1.06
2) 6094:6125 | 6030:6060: 1.01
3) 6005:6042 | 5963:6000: 1.06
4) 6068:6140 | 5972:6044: 1.03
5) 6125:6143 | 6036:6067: 0.97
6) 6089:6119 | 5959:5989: 1.11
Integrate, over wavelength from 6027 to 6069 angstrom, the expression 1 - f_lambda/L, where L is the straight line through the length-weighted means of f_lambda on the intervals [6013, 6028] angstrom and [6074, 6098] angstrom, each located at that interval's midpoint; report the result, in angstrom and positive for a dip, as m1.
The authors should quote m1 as -1.8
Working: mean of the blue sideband 2.67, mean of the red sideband 2.73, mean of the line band 2.81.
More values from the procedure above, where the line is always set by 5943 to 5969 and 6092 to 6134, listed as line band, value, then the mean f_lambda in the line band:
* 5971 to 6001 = 0.8 angstrom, 2.6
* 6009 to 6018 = 0.6 angstrom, 2.53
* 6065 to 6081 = 0.2 angstrom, 2.73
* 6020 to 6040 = -0.8 angstrom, 2.83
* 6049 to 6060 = 0.1 angstrom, 2.72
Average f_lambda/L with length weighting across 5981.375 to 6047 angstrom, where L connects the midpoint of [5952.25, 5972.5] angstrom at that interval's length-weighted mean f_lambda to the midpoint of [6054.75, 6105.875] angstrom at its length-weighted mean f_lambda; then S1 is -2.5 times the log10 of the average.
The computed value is -0.01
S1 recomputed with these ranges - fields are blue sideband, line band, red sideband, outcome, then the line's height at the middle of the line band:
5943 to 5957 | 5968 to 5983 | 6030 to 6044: 0.10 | 2.74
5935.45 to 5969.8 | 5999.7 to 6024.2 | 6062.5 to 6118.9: 0.03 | 2.7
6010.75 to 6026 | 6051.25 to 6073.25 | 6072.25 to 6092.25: -0.06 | 2.63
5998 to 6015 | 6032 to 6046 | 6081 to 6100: -0.07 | 2.69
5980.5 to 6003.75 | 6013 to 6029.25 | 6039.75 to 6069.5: 0.01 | 2.71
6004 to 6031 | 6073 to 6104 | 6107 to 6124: -0.04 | 2.69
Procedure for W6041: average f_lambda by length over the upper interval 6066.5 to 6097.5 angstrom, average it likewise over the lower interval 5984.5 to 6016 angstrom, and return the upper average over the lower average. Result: 1.1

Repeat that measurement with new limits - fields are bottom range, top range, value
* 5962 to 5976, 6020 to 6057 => 1.13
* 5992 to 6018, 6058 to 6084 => 1.05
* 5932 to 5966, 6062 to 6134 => 1.05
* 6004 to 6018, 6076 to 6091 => 1.00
